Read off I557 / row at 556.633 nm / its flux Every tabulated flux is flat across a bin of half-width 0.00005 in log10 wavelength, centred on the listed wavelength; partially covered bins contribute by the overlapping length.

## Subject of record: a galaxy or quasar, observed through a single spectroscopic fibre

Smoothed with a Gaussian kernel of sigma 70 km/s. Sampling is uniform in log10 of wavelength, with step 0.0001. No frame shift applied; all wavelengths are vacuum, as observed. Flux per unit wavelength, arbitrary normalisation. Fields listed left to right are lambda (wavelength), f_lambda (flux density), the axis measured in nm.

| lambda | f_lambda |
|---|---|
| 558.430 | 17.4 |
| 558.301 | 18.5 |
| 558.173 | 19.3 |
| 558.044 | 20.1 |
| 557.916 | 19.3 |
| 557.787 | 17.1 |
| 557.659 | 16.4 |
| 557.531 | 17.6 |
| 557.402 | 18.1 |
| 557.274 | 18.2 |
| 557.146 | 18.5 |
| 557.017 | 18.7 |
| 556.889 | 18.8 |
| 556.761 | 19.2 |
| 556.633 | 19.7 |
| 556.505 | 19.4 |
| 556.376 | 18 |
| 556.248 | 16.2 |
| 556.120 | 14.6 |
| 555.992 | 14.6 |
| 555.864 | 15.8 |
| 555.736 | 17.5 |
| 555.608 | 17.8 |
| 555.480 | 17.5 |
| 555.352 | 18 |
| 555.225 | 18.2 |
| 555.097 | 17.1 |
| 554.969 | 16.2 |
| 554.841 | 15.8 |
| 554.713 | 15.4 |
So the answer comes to 19.7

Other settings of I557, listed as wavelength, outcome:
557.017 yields 18.7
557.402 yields 18.1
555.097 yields 17.1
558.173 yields 19.3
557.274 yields 18.2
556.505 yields 19.4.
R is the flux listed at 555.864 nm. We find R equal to 15.8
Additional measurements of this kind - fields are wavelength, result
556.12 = 14.6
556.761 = 19.2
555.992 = 14.6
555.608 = 17.8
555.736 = 17.5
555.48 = 17.5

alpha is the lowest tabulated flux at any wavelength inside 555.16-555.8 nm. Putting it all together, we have 17.5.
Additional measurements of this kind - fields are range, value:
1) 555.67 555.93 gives 15.8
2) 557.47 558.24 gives 16.4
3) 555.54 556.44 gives 14.6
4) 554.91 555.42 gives 16.2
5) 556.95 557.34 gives 18.2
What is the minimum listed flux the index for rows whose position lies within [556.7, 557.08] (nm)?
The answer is 18.7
